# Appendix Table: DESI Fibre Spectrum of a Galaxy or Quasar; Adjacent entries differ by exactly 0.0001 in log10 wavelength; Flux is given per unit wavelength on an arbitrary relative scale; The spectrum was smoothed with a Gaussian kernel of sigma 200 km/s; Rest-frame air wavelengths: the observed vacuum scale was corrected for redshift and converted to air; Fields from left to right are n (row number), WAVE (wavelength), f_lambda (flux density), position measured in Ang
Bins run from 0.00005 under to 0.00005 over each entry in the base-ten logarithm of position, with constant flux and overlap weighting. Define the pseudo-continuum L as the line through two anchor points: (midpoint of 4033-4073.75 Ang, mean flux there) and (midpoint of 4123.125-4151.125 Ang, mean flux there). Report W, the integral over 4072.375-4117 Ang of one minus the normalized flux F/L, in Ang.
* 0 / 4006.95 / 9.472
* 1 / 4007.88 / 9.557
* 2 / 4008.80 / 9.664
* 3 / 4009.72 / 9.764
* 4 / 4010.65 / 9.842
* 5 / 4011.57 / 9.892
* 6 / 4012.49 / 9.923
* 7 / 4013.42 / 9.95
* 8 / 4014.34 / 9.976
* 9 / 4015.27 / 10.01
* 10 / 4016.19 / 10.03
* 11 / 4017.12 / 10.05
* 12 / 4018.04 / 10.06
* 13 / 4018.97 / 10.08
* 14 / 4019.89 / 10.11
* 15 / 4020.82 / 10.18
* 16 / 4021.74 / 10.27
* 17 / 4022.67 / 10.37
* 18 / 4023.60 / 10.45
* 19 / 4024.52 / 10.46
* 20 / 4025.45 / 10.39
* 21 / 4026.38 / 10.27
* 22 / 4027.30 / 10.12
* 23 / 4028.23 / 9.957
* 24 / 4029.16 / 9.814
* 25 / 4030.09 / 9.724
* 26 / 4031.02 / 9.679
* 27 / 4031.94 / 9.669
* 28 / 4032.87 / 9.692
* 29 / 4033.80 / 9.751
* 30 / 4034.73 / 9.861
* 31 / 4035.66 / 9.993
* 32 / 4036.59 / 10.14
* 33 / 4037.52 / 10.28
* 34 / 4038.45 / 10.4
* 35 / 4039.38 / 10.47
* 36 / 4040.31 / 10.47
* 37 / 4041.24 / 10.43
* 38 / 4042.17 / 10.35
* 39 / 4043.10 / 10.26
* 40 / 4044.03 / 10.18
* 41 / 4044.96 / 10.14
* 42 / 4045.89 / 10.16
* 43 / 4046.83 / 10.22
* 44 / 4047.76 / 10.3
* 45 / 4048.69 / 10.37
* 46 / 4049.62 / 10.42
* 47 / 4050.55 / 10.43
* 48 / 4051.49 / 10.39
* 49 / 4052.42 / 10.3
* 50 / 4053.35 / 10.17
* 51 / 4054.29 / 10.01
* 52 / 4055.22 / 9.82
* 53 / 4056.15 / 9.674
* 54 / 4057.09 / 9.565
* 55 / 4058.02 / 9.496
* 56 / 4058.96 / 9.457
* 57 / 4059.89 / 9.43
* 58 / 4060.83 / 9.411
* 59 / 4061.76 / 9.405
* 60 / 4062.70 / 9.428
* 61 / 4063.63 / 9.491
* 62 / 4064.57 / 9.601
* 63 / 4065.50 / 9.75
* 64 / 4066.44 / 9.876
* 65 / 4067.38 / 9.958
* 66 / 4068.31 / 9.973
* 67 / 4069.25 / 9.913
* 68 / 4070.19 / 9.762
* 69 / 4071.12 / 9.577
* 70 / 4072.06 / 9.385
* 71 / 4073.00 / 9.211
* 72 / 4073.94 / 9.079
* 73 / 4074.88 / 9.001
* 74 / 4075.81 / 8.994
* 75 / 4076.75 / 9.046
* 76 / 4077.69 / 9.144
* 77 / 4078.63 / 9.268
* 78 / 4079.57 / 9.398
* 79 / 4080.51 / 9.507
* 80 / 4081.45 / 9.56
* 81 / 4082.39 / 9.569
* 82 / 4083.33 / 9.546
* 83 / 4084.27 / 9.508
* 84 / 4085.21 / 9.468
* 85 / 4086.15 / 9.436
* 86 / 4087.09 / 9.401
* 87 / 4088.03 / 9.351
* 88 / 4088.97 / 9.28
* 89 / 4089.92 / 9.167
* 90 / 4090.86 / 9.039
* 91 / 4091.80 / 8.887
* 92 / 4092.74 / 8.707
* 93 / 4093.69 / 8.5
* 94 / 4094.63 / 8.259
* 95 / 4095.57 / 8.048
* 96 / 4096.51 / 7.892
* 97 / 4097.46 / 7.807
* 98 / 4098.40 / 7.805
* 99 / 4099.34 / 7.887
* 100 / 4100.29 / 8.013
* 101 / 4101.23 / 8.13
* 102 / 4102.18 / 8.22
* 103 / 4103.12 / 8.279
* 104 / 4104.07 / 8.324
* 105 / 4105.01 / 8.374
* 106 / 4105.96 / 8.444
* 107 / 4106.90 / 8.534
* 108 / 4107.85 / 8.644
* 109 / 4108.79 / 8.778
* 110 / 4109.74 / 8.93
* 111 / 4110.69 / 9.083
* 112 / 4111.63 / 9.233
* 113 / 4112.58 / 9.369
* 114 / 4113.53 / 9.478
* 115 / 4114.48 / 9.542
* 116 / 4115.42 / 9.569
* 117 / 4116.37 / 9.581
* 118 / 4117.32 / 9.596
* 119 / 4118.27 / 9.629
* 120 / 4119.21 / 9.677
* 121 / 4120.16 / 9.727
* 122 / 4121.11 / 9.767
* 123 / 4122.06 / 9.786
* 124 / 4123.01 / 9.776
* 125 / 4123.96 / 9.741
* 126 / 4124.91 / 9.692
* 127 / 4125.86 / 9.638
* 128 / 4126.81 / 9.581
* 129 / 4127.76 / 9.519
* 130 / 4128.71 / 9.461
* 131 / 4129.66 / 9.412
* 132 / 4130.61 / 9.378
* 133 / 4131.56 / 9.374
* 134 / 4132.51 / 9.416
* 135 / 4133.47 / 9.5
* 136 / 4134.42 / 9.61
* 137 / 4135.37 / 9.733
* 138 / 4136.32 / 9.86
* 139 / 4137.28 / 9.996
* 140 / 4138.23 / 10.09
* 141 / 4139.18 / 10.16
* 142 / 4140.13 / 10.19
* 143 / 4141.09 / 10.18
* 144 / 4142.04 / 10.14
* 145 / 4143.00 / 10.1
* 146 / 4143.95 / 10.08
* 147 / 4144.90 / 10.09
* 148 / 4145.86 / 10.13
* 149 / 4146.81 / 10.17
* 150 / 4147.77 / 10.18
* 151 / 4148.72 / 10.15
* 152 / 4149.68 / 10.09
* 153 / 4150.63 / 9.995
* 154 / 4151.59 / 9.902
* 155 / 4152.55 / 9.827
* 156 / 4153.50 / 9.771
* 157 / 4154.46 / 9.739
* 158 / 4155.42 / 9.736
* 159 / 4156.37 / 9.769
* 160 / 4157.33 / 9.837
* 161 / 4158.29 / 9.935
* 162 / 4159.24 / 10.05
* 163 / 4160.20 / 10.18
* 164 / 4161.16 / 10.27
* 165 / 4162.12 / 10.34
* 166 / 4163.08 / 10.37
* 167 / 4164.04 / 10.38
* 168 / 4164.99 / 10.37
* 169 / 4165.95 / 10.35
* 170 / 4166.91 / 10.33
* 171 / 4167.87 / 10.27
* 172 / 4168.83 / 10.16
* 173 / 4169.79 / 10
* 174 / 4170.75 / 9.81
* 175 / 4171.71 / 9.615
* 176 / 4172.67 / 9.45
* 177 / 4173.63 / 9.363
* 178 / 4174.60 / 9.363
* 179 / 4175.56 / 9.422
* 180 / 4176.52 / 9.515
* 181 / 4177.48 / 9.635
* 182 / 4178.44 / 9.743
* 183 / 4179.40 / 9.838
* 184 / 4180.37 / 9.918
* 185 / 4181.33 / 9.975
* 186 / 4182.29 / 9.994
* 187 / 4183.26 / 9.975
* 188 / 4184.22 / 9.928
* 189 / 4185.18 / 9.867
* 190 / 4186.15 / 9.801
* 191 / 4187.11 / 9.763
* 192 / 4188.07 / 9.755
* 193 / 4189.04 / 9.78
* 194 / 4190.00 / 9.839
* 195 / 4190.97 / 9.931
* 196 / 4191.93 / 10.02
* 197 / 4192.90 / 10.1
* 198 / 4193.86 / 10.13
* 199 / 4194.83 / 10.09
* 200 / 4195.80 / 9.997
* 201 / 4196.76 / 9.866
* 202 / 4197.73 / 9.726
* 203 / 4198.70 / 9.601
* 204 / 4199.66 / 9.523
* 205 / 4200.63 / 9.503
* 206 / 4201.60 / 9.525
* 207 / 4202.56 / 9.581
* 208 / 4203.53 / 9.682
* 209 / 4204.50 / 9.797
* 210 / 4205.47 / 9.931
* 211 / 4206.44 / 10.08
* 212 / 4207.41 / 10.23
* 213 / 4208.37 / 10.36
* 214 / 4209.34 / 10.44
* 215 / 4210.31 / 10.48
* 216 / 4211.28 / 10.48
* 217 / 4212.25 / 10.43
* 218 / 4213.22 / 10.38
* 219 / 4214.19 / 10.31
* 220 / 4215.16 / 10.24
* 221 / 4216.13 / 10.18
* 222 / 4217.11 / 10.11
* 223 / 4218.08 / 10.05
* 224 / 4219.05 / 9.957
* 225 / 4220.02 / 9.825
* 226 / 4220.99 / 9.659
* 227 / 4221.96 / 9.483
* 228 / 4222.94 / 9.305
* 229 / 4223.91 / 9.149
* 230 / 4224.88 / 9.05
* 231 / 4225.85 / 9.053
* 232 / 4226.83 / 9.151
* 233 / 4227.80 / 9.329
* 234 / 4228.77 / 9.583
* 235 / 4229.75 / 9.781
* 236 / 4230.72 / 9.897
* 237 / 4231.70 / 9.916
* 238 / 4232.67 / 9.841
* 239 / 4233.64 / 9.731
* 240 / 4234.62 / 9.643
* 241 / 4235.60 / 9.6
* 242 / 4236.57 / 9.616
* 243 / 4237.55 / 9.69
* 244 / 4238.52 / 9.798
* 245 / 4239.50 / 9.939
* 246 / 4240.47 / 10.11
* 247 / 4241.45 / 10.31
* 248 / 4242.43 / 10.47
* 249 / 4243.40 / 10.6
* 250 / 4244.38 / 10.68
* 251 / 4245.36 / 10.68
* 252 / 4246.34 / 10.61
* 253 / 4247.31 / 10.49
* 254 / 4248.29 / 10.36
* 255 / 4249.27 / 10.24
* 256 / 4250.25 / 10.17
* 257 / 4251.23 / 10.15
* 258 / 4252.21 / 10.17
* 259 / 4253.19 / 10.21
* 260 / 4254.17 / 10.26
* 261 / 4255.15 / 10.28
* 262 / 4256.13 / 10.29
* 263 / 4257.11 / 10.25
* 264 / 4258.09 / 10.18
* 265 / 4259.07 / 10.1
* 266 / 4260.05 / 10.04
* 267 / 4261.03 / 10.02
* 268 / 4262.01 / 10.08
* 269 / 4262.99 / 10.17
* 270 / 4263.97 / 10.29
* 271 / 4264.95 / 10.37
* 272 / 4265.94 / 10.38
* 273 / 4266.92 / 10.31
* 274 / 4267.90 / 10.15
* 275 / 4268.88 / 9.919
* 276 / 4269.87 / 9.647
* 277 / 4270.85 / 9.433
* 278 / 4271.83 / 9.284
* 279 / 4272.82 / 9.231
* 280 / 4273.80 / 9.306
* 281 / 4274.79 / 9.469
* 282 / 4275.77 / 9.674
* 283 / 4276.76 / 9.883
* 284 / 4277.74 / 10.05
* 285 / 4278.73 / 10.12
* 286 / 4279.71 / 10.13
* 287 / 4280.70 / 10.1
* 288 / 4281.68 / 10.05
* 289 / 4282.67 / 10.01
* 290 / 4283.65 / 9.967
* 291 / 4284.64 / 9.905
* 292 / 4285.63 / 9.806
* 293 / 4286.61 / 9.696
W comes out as 4.47 Ang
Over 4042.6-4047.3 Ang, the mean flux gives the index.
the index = 10.2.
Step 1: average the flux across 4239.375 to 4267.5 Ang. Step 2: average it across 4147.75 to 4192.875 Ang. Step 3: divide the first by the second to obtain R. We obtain 1.04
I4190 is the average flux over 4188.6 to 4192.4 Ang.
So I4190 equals 9.91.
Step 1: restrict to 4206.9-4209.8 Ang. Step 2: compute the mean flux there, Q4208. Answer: 10.4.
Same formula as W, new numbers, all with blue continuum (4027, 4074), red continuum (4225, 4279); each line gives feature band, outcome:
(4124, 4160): 0.3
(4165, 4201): 0.4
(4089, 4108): 3.0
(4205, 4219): -0.4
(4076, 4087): 0.6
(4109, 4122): 0.6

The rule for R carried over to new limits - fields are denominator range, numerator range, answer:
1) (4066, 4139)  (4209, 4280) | 1.08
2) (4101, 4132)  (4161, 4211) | 1.07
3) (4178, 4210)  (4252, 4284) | 1.01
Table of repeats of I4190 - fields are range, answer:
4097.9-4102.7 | 8.02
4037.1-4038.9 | 10.3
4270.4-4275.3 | 9.35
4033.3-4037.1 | 9.93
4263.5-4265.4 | 10.3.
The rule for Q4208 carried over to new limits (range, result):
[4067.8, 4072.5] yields 9.74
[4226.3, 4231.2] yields 9.54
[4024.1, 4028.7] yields 10.2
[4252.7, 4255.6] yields 10.2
